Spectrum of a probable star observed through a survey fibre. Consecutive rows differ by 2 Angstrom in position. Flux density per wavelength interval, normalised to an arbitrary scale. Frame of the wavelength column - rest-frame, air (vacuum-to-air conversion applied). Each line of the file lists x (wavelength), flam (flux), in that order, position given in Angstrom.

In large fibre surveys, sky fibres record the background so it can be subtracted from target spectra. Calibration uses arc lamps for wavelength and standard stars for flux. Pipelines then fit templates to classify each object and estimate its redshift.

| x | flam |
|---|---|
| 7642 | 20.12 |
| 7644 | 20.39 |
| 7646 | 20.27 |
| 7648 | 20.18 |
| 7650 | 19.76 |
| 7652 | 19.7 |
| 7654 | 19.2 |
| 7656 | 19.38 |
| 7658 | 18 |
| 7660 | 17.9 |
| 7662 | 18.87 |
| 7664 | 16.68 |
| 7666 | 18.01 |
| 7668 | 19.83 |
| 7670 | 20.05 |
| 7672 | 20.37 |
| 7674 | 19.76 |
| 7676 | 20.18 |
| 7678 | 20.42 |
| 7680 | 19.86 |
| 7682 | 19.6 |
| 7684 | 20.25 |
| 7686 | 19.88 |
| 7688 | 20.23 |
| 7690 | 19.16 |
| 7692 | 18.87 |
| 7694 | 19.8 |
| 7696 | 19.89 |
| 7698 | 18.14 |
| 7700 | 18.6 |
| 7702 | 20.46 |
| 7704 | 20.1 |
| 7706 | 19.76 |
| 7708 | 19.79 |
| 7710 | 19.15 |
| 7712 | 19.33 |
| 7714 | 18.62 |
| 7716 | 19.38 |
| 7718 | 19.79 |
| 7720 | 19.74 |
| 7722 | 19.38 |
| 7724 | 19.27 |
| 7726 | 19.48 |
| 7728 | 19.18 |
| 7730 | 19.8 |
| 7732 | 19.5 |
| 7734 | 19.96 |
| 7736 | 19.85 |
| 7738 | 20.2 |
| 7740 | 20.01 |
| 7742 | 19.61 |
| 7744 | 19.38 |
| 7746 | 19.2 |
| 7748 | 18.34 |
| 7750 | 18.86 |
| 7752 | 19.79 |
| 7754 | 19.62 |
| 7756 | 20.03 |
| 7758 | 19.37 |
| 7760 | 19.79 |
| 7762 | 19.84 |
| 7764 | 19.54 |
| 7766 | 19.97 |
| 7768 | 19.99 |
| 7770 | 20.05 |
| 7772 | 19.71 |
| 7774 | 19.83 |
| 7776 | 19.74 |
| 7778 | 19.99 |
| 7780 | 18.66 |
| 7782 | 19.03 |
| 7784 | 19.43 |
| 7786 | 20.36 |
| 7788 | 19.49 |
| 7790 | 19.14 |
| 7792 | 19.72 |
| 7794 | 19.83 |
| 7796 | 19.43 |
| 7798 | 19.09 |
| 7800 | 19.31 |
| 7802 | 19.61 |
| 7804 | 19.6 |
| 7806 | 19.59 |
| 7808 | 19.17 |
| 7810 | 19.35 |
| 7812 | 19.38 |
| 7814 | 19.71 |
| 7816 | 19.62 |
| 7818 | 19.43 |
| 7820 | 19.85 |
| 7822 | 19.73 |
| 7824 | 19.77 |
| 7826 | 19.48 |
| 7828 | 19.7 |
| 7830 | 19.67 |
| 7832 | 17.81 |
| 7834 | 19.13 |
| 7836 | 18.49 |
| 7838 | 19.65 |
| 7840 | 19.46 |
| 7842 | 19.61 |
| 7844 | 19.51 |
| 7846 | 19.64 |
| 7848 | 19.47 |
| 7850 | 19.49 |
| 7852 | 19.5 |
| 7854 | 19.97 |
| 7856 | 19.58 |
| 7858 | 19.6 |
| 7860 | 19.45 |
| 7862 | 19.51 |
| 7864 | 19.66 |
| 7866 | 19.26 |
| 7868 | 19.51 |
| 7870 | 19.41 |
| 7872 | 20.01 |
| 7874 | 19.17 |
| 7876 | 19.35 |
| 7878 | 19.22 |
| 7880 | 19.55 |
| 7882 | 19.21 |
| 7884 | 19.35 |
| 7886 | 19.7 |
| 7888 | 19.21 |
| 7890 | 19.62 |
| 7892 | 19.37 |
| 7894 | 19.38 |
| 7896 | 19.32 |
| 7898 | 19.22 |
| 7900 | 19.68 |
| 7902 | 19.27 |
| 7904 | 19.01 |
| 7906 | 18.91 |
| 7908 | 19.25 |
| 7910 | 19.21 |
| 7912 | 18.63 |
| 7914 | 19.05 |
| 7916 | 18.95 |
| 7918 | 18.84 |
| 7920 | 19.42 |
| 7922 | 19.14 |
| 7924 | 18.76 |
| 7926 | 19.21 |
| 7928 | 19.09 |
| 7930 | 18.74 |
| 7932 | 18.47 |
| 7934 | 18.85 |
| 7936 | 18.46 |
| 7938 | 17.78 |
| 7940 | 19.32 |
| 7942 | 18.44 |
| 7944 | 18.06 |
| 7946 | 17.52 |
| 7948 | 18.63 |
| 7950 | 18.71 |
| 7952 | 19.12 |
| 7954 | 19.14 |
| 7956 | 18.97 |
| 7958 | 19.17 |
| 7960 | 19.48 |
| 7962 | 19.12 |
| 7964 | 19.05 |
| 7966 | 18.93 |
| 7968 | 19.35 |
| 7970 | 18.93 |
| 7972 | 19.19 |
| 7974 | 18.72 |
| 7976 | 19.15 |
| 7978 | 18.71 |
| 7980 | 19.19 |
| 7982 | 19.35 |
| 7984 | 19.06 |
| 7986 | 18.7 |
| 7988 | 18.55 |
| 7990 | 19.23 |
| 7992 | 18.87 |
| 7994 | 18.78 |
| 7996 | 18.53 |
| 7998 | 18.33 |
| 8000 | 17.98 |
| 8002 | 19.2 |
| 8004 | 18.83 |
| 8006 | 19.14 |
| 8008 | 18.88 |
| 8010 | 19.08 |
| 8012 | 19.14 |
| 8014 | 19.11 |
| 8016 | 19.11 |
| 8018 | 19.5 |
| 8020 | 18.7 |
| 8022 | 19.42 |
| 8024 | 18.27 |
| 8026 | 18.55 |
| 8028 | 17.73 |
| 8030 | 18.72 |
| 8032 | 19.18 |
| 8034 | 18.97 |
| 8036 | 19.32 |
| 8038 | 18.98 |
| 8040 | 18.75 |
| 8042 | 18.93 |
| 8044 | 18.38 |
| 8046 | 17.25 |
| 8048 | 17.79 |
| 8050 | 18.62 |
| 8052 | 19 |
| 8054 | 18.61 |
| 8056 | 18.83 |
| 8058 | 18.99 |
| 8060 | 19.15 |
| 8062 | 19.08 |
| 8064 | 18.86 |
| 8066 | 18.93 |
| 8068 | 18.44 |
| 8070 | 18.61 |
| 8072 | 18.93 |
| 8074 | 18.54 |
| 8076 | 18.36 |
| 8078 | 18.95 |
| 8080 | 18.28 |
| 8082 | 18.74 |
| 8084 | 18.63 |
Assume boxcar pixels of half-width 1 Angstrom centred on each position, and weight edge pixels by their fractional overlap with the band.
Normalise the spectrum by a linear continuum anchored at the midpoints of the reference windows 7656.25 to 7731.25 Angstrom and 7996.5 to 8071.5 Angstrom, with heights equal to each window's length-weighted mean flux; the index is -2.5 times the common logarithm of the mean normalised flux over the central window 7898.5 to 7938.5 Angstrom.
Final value 0.001 mag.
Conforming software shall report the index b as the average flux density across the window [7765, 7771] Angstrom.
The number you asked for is 20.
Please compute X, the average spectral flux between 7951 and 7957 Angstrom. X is 19.1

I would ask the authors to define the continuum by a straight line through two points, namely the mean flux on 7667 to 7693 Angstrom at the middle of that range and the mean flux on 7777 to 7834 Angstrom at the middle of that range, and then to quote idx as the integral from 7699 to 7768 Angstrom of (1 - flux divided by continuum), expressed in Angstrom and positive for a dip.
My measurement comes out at 0.5 Angstrom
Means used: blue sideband 19.9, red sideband 19.5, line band 19.6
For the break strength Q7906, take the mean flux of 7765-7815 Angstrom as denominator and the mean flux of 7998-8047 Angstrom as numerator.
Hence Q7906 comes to 1.0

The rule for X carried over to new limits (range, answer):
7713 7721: 19.4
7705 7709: 19.8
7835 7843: 19.3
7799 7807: 19.5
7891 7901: 19.4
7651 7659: 19.1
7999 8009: 18.8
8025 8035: 18.6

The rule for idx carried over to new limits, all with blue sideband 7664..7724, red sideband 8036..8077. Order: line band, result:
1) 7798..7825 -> -0.4 Angstrom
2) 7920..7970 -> 0.3 Angstrom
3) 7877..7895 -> -0.3 Angstrom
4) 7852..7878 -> -0.5 Angstrom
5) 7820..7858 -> -0.5 Angstrom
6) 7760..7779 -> -0.5 Angstrom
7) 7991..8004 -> 0.1 Angstrom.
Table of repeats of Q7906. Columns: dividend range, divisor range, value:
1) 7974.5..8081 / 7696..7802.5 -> 0.96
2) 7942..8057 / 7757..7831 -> 0.96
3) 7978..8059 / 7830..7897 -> 0.97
